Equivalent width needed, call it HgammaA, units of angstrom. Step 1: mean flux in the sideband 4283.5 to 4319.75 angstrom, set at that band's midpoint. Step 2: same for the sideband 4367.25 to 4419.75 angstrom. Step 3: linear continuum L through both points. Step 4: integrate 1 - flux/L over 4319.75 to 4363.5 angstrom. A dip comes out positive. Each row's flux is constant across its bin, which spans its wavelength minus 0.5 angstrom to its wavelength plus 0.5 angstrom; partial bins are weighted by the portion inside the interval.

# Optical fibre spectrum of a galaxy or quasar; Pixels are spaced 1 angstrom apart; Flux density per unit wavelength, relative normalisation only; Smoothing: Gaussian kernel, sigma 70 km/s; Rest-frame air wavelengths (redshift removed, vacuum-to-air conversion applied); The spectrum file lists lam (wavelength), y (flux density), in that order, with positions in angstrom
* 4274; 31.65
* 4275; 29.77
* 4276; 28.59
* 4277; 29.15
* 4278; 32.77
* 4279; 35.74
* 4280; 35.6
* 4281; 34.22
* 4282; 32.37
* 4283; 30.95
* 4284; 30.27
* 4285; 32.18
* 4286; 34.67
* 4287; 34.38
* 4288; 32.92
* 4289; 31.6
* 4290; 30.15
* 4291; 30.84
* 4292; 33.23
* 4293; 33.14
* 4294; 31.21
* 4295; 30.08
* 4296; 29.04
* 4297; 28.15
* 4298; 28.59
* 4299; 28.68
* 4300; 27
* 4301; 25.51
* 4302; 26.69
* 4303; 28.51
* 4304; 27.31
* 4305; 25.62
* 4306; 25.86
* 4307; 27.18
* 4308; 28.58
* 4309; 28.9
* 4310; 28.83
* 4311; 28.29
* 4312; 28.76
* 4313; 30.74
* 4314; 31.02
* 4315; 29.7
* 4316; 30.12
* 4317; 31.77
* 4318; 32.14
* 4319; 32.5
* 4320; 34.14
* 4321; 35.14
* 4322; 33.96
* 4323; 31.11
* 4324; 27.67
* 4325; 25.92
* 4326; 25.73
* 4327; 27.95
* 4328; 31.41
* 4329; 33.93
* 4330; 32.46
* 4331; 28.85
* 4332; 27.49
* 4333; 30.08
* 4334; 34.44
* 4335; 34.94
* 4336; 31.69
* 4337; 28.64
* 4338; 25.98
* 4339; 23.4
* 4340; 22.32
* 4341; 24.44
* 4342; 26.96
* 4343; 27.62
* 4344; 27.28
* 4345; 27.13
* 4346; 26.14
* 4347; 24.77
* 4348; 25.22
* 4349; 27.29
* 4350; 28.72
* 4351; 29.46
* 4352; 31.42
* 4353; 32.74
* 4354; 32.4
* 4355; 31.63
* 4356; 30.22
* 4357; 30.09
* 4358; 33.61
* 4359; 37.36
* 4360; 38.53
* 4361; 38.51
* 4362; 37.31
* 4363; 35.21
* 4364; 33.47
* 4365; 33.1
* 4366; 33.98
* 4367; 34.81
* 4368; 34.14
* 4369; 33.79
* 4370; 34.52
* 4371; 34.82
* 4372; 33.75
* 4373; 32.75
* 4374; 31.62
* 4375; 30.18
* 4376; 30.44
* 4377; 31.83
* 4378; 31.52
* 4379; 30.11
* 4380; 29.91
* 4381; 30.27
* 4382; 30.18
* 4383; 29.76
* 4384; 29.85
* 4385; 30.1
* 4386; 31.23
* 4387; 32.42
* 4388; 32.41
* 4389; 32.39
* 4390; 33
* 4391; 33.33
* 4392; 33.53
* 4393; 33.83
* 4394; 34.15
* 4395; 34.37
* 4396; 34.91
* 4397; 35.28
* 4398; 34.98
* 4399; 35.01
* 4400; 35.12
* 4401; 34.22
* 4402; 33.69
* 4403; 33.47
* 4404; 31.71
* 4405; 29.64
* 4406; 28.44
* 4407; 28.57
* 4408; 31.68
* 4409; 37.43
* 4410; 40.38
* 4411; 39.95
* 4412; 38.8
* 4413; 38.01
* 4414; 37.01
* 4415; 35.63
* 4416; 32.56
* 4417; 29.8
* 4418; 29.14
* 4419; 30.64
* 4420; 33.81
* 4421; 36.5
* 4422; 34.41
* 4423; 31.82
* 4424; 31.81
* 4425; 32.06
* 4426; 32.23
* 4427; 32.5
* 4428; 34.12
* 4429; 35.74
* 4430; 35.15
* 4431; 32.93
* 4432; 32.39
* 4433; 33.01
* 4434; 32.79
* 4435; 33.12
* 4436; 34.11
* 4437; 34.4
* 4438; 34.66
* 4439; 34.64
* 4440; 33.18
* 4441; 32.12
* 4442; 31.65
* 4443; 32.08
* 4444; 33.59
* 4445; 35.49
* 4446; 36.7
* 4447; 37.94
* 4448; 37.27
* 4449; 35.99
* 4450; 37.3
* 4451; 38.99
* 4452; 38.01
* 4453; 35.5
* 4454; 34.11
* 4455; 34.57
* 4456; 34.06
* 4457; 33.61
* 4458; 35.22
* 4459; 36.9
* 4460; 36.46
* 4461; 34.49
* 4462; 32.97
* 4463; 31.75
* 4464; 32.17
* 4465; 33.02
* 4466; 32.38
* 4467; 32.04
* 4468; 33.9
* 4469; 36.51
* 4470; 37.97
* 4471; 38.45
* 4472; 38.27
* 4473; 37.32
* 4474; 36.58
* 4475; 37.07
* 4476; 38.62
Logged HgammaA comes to 1.4 angstrom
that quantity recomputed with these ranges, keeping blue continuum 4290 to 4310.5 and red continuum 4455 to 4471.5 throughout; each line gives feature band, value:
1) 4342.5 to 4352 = 0.96 angstrom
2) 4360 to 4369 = -1.23 angstrom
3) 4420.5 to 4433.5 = -0.09 angstrom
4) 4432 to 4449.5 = -0.27 angstrom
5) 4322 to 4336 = -0.30 angstrom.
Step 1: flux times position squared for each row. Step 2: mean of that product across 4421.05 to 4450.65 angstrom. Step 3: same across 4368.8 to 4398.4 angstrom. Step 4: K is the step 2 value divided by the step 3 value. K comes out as 1.08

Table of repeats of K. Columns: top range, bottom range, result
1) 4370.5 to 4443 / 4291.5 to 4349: 1.19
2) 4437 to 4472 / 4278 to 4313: 1.24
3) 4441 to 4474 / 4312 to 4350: 1.28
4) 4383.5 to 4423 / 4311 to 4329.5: 1.14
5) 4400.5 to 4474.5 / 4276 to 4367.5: 1.19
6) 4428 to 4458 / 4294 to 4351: 1.27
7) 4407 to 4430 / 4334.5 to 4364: 1.17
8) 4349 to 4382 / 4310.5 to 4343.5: 1.12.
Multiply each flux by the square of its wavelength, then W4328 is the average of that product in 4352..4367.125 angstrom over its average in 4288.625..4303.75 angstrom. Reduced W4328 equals 1.19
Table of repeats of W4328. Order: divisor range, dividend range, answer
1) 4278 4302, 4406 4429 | 1.15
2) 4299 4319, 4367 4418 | 1.20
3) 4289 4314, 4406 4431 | 1.24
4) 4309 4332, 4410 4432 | 1.17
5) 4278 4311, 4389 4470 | 1.20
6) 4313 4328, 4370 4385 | 1.05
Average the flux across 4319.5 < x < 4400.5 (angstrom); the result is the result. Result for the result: 31.4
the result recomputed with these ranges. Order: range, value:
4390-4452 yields 34.1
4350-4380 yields 33.1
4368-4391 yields 31.8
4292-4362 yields 29.7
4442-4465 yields 35.1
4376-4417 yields 33.2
